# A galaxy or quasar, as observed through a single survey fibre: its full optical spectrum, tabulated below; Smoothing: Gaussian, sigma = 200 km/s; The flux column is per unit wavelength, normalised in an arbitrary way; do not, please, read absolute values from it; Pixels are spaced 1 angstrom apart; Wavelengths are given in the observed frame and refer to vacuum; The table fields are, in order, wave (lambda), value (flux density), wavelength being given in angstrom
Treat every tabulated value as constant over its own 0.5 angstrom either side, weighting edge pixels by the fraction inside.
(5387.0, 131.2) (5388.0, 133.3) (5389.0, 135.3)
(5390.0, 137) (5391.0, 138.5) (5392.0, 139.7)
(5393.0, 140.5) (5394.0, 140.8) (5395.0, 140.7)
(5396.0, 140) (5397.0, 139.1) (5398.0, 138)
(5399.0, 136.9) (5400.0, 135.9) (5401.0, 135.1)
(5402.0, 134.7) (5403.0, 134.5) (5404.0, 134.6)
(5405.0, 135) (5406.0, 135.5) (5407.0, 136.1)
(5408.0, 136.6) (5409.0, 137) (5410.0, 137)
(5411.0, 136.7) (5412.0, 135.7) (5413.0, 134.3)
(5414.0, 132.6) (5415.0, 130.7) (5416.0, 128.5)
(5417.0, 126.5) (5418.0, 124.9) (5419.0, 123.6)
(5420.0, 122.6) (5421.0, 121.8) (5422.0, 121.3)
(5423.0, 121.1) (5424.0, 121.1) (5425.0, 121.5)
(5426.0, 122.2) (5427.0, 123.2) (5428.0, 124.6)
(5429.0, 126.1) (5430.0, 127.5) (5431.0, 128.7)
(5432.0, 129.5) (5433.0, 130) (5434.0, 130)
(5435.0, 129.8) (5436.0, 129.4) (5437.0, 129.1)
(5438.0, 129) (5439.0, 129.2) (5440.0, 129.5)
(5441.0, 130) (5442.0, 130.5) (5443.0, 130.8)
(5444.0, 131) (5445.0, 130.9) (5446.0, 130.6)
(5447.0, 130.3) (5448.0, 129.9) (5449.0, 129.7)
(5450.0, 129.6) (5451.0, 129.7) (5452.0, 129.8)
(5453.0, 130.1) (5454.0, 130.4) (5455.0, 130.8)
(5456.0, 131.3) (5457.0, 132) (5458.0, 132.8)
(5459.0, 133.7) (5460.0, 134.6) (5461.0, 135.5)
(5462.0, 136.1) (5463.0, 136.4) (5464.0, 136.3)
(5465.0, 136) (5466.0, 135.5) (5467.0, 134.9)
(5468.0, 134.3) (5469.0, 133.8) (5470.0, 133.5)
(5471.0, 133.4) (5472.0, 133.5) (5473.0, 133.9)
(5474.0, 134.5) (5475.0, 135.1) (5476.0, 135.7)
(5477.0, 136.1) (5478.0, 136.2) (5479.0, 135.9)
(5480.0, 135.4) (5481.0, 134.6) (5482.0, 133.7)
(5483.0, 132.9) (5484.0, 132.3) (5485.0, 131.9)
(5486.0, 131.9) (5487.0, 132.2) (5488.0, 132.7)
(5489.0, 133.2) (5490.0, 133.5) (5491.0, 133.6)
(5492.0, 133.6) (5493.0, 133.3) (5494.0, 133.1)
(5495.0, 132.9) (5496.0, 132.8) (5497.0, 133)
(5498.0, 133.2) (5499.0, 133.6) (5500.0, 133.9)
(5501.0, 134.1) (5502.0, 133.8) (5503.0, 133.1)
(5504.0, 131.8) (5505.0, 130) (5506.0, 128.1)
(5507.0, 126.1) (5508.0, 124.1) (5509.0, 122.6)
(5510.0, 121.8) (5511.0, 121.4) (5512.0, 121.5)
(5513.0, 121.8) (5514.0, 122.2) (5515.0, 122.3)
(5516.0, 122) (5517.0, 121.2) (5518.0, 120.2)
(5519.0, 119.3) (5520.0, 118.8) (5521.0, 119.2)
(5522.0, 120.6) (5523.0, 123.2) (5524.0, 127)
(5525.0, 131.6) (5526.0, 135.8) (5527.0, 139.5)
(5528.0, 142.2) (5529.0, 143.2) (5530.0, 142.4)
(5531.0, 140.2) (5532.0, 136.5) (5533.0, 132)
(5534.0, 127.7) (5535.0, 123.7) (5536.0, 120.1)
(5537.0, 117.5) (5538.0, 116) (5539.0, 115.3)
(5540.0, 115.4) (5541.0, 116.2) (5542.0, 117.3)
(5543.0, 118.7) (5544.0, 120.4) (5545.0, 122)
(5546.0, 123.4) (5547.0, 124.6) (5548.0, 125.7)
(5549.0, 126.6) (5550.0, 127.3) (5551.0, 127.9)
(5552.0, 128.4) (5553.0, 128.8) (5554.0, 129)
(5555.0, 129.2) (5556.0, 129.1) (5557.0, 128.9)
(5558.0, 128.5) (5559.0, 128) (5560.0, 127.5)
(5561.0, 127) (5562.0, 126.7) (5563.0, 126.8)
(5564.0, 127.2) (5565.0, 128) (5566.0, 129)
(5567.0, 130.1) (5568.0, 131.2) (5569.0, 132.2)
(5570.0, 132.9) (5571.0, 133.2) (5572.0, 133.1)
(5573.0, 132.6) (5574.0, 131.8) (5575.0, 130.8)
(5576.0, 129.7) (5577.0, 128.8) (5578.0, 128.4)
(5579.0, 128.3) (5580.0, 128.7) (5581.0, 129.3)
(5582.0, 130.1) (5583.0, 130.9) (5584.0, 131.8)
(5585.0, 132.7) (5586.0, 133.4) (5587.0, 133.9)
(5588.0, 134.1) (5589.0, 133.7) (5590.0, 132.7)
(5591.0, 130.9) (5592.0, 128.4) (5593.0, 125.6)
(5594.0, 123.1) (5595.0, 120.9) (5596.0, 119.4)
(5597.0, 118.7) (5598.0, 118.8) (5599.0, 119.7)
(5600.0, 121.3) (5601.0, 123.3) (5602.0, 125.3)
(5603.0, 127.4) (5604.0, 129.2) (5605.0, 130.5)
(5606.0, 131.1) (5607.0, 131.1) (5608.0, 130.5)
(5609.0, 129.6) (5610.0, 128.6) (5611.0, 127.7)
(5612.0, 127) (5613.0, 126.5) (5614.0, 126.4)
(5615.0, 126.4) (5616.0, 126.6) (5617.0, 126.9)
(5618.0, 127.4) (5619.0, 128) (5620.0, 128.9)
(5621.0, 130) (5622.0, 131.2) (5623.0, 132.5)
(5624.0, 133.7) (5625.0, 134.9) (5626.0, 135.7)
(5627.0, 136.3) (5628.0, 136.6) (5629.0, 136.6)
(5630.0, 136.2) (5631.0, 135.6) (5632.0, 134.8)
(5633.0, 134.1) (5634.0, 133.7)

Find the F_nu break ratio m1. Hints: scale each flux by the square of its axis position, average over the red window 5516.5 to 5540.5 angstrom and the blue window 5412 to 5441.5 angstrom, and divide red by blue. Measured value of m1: 1.04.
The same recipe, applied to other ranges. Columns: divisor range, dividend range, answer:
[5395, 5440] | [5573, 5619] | 1.05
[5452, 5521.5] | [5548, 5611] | 1.02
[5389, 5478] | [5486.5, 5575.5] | 1.00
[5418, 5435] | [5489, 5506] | 1.09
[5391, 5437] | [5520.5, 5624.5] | 1.03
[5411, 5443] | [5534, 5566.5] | 1.02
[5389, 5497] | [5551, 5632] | 1.03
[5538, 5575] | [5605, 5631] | 1.06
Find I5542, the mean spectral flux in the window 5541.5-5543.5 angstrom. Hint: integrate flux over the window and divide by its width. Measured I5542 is 118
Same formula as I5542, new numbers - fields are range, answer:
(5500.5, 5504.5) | 133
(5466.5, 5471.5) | 134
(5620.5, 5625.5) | 132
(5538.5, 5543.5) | 117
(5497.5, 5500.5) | 134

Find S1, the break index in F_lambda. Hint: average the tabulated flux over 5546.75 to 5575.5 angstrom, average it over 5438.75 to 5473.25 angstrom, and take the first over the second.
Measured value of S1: 0.98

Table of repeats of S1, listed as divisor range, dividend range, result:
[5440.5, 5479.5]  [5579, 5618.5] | 0.96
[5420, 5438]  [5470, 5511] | 1.05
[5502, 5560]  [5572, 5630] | 1.02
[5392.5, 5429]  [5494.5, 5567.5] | 0.96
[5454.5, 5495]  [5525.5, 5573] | 0.96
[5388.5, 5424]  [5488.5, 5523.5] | 0.95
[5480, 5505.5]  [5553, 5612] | 0.97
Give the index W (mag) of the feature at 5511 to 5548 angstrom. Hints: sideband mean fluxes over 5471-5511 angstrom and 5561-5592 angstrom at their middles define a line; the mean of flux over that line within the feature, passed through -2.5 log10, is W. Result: 0.06 mag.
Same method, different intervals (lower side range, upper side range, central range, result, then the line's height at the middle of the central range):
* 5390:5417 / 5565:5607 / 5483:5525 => 0.03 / 132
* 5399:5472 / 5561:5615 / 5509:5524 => 0.07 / 130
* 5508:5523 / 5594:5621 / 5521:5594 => -0.04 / 123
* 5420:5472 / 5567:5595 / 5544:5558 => 0.03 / 130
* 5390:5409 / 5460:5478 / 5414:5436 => 0.09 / 136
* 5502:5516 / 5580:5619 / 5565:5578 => -0.03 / 127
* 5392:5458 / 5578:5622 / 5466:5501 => -0.03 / 130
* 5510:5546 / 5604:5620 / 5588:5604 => 0.02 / 128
